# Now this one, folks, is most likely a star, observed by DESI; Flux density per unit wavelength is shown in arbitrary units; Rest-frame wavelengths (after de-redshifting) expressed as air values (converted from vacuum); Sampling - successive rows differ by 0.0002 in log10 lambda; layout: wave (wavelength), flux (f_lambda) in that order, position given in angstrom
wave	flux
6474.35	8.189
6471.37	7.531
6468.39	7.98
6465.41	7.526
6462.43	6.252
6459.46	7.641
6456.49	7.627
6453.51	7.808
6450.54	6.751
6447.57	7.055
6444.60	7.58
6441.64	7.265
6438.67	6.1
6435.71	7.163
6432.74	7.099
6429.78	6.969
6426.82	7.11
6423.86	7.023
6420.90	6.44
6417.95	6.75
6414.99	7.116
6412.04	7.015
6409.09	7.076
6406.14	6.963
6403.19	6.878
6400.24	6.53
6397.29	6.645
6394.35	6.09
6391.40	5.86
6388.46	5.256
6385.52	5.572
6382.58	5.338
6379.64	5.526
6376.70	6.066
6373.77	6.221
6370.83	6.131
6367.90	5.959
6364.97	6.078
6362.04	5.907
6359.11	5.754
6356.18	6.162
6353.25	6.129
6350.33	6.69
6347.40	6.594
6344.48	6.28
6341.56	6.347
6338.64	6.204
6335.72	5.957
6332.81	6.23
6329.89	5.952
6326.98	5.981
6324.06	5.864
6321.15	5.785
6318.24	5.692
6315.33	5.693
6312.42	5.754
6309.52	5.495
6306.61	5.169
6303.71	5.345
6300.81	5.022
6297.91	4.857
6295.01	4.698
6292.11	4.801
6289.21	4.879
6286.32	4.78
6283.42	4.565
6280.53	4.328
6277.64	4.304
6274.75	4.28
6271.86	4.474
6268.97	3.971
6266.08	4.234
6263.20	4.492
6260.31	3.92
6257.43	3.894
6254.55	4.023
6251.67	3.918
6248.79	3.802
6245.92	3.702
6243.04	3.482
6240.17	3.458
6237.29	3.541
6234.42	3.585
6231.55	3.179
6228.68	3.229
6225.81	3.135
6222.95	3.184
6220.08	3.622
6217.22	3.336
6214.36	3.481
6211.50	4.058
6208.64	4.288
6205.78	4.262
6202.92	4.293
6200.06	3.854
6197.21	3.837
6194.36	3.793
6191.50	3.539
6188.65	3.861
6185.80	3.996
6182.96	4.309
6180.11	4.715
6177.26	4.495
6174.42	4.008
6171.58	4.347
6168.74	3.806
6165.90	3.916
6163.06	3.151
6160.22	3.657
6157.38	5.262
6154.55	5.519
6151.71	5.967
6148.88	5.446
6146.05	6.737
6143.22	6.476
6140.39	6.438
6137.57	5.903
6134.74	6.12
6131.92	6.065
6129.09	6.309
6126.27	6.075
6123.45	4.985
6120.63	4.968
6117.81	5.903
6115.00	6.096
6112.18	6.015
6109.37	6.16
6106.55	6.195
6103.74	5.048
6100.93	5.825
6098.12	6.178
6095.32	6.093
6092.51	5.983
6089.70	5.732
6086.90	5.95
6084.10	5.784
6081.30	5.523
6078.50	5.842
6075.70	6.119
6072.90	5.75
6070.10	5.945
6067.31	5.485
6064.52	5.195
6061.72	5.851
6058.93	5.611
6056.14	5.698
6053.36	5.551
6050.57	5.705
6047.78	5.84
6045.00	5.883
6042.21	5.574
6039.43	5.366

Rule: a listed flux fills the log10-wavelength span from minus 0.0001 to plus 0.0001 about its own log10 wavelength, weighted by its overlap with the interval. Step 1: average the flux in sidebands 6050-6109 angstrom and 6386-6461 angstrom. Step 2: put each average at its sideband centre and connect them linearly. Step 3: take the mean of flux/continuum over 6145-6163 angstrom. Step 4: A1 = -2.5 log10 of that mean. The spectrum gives 0.15 mag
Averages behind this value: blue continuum 5.77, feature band 5.23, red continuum 6.86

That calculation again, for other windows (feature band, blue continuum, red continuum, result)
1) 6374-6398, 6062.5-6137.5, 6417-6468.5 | 0.19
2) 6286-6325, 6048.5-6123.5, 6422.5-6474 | 0.25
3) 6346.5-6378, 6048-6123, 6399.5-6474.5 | 0.11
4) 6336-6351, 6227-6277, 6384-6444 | -0.17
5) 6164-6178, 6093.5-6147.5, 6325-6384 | 0.42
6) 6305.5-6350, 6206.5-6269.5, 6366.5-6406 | -0.16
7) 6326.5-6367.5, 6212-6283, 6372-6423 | -0.13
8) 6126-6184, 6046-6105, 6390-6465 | 0.16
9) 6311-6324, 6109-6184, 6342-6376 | 0.05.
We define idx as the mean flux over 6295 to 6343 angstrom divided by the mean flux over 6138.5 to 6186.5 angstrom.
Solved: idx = 1.17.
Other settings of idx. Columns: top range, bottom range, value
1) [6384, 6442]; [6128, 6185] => 1.30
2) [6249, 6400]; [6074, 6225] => 1.08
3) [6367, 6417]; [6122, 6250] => 1.42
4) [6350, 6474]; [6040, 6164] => 1.16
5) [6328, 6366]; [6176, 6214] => 1.51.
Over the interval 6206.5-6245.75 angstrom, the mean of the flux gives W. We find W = 3.53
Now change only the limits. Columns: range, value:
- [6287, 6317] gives 5.17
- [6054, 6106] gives 5.76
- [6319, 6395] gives 5.99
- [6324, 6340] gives 6.04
